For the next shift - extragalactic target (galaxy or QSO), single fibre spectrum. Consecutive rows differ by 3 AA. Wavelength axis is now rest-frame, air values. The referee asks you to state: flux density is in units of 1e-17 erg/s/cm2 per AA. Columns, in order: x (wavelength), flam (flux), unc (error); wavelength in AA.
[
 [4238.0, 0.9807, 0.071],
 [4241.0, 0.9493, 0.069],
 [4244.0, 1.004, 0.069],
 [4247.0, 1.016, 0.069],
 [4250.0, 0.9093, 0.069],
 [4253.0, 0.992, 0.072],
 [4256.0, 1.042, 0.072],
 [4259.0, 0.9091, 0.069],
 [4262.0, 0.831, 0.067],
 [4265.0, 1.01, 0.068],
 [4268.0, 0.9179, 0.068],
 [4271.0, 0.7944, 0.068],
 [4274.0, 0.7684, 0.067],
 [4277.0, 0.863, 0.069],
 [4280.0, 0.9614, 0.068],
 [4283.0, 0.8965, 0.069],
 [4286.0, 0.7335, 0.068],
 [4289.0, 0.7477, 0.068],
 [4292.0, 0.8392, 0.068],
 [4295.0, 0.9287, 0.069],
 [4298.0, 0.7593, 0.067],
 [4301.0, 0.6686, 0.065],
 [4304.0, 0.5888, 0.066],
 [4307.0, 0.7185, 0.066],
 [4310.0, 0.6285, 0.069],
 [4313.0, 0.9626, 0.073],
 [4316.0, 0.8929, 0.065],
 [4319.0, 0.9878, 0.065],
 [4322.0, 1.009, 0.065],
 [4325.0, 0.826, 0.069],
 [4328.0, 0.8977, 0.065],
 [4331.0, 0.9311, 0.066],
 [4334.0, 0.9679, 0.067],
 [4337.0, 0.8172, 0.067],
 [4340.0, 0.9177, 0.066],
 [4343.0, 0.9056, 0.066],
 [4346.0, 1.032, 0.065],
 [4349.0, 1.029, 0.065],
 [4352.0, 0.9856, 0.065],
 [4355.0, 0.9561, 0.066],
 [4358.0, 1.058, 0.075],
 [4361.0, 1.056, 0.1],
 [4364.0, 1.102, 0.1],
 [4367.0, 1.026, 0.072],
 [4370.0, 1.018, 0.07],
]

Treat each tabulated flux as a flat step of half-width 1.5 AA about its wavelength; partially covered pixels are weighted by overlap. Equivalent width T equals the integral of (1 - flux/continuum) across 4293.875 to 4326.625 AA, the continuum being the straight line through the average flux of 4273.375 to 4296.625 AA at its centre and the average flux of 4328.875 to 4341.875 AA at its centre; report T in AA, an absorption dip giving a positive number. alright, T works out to 2.3 AA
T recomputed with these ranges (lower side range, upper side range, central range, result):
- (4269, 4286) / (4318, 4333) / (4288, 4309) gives 3.2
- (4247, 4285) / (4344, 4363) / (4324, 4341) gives 1.7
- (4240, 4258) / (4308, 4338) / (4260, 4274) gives 1.2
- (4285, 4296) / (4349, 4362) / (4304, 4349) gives 1.8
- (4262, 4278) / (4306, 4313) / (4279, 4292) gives -0.2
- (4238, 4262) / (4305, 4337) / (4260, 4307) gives 5.4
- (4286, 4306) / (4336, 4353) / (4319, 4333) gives -0.8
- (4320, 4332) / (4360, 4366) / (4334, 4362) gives 1.2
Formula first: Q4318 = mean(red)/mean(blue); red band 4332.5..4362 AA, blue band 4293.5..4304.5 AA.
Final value 1.30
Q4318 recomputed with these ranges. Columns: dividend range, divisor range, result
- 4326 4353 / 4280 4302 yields 1.16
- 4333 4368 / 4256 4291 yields 1.14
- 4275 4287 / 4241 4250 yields 0.88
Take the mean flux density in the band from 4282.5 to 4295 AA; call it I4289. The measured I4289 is 0.812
